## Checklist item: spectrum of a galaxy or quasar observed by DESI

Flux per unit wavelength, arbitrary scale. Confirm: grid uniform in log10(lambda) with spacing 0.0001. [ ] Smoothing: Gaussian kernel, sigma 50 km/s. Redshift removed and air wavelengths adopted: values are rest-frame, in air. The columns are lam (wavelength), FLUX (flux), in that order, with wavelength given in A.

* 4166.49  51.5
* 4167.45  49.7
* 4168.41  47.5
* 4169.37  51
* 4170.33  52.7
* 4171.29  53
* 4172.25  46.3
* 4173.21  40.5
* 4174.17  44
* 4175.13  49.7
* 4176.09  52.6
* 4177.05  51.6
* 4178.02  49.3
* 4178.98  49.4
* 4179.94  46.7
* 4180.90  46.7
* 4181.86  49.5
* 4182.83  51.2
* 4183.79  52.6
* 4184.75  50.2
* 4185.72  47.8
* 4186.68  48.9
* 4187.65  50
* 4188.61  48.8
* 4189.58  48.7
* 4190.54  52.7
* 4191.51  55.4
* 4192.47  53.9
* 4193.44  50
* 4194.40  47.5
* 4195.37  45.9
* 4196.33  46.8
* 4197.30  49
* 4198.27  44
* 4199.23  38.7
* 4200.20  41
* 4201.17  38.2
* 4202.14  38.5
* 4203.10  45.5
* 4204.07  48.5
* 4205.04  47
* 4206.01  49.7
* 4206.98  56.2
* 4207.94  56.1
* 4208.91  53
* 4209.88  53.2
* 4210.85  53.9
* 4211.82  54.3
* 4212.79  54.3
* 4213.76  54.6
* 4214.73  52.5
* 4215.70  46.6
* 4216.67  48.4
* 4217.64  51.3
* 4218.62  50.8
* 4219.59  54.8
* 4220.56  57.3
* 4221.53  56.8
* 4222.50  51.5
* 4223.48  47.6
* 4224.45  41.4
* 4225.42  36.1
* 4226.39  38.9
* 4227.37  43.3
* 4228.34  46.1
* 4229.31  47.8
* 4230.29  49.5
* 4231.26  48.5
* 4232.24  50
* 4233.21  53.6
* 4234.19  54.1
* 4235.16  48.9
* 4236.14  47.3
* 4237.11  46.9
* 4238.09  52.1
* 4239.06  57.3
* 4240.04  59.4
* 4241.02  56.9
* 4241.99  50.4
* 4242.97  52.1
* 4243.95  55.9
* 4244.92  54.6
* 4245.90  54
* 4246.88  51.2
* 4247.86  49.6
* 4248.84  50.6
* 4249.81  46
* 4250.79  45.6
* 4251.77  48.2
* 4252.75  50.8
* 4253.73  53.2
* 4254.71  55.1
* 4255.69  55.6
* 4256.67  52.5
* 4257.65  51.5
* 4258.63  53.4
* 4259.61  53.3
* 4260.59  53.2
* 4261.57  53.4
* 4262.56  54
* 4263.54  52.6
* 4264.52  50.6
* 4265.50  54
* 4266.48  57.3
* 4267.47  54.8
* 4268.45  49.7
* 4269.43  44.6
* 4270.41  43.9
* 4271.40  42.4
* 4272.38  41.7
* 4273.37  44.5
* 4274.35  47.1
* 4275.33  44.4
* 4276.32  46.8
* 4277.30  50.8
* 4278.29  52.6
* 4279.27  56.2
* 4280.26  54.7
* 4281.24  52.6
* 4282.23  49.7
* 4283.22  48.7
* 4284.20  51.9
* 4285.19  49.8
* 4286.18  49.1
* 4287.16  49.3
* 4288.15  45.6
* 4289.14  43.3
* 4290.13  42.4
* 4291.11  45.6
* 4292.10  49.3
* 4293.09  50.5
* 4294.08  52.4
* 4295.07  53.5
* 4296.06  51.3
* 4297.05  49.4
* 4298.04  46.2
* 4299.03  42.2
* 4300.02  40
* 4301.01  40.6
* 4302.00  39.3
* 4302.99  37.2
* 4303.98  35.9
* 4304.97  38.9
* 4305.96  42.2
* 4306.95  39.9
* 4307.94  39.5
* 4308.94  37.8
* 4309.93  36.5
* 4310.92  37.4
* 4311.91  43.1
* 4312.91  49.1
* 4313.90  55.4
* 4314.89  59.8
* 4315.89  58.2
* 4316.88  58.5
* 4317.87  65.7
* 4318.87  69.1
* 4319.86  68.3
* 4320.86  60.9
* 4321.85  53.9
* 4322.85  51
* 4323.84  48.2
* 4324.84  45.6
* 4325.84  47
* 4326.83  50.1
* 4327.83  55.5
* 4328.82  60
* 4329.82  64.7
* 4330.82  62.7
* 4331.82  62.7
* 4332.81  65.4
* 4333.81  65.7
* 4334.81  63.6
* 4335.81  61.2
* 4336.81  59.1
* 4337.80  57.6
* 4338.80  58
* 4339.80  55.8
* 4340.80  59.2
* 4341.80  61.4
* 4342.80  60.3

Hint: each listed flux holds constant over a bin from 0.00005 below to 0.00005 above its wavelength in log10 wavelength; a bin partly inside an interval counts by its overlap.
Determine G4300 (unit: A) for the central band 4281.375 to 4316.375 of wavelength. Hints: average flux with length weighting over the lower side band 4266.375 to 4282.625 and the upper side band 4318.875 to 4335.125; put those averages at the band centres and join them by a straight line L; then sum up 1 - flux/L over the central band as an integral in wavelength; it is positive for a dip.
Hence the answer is 4.8 A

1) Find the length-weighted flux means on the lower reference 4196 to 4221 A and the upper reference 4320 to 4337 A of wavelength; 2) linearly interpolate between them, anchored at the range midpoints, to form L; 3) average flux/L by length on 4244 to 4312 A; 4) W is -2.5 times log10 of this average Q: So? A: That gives 0.13 mag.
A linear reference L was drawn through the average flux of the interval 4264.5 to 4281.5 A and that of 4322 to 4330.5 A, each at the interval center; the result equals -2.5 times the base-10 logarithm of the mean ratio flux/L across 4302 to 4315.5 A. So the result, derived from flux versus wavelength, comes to 0.21 mag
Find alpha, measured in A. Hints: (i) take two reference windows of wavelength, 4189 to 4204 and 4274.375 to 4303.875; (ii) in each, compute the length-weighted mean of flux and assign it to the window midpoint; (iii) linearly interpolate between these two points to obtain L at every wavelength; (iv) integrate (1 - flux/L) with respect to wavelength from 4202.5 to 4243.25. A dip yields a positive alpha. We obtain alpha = -3.3 A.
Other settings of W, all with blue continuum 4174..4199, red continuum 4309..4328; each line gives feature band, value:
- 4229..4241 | -0.02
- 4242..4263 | -0.02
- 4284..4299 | 0.08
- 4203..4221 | -0.04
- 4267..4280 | 0.09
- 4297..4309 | 0.28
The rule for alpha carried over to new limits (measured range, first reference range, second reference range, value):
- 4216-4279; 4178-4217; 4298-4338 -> -0.13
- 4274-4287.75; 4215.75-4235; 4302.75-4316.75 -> -1.36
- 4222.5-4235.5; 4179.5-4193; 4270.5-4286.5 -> 0.73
